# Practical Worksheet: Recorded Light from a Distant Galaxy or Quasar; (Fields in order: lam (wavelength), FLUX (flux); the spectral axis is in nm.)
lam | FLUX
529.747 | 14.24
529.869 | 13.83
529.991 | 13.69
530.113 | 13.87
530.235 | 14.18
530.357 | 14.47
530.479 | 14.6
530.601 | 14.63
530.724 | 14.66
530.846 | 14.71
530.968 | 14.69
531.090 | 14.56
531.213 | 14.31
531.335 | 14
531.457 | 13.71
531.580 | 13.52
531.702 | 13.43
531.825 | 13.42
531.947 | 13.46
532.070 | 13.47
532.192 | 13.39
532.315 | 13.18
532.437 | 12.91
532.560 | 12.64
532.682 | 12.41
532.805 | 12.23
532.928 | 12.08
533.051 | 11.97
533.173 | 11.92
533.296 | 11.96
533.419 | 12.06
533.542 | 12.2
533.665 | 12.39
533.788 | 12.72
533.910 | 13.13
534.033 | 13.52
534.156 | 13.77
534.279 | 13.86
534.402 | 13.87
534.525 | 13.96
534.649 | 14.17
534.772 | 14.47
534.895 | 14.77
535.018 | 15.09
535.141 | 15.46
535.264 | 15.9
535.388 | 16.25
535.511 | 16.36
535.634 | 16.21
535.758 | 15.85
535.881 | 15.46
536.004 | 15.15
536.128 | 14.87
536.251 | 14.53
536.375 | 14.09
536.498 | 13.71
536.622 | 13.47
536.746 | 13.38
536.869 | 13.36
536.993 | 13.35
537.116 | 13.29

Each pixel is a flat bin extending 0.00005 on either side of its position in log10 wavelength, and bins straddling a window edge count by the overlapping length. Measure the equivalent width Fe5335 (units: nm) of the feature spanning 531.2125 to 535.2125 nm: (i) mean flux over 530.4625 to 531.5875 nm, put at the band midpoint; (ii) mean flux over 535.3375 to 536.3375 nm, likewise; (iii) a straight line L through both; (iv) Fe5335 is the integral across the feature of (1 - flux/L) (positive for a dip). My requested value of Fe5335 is 0.427 nm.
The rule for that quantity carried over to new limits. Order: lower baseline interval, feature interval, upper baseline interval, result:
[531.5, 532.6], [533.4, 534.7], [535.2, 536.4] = 0.11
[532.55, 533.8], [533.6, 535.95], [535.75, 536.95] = -0.23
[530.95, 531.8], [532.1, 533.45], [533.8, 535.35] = 0.16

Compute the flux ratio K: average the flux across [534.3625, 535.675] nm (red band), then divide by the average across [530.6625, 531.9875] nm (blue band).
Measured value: 1.1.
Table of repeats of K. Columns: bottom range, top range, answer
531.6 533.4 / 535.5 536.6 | 1.18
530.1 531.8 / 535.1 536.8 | 1.06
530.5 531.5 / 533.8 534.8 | 0.95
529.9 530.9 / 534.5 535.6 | 1.06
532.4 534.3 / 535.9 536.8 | 1.13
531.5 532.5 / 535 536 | 1.19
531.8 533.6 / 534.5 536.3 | 1.21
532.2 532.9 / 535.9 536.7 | 1.13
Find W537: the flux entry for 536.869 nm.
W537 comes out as 13.36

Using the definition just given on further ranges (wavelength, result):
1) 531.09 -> 14.56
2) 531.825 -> 13.42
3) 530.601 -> 14.63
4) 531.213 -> 14.31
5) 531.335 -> 14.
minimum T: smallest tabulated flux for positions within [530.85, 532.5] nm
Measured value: 12.91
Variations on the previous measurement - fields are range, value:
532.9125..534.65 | 11.92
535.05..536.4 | 14.09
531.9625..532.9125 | 12.23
